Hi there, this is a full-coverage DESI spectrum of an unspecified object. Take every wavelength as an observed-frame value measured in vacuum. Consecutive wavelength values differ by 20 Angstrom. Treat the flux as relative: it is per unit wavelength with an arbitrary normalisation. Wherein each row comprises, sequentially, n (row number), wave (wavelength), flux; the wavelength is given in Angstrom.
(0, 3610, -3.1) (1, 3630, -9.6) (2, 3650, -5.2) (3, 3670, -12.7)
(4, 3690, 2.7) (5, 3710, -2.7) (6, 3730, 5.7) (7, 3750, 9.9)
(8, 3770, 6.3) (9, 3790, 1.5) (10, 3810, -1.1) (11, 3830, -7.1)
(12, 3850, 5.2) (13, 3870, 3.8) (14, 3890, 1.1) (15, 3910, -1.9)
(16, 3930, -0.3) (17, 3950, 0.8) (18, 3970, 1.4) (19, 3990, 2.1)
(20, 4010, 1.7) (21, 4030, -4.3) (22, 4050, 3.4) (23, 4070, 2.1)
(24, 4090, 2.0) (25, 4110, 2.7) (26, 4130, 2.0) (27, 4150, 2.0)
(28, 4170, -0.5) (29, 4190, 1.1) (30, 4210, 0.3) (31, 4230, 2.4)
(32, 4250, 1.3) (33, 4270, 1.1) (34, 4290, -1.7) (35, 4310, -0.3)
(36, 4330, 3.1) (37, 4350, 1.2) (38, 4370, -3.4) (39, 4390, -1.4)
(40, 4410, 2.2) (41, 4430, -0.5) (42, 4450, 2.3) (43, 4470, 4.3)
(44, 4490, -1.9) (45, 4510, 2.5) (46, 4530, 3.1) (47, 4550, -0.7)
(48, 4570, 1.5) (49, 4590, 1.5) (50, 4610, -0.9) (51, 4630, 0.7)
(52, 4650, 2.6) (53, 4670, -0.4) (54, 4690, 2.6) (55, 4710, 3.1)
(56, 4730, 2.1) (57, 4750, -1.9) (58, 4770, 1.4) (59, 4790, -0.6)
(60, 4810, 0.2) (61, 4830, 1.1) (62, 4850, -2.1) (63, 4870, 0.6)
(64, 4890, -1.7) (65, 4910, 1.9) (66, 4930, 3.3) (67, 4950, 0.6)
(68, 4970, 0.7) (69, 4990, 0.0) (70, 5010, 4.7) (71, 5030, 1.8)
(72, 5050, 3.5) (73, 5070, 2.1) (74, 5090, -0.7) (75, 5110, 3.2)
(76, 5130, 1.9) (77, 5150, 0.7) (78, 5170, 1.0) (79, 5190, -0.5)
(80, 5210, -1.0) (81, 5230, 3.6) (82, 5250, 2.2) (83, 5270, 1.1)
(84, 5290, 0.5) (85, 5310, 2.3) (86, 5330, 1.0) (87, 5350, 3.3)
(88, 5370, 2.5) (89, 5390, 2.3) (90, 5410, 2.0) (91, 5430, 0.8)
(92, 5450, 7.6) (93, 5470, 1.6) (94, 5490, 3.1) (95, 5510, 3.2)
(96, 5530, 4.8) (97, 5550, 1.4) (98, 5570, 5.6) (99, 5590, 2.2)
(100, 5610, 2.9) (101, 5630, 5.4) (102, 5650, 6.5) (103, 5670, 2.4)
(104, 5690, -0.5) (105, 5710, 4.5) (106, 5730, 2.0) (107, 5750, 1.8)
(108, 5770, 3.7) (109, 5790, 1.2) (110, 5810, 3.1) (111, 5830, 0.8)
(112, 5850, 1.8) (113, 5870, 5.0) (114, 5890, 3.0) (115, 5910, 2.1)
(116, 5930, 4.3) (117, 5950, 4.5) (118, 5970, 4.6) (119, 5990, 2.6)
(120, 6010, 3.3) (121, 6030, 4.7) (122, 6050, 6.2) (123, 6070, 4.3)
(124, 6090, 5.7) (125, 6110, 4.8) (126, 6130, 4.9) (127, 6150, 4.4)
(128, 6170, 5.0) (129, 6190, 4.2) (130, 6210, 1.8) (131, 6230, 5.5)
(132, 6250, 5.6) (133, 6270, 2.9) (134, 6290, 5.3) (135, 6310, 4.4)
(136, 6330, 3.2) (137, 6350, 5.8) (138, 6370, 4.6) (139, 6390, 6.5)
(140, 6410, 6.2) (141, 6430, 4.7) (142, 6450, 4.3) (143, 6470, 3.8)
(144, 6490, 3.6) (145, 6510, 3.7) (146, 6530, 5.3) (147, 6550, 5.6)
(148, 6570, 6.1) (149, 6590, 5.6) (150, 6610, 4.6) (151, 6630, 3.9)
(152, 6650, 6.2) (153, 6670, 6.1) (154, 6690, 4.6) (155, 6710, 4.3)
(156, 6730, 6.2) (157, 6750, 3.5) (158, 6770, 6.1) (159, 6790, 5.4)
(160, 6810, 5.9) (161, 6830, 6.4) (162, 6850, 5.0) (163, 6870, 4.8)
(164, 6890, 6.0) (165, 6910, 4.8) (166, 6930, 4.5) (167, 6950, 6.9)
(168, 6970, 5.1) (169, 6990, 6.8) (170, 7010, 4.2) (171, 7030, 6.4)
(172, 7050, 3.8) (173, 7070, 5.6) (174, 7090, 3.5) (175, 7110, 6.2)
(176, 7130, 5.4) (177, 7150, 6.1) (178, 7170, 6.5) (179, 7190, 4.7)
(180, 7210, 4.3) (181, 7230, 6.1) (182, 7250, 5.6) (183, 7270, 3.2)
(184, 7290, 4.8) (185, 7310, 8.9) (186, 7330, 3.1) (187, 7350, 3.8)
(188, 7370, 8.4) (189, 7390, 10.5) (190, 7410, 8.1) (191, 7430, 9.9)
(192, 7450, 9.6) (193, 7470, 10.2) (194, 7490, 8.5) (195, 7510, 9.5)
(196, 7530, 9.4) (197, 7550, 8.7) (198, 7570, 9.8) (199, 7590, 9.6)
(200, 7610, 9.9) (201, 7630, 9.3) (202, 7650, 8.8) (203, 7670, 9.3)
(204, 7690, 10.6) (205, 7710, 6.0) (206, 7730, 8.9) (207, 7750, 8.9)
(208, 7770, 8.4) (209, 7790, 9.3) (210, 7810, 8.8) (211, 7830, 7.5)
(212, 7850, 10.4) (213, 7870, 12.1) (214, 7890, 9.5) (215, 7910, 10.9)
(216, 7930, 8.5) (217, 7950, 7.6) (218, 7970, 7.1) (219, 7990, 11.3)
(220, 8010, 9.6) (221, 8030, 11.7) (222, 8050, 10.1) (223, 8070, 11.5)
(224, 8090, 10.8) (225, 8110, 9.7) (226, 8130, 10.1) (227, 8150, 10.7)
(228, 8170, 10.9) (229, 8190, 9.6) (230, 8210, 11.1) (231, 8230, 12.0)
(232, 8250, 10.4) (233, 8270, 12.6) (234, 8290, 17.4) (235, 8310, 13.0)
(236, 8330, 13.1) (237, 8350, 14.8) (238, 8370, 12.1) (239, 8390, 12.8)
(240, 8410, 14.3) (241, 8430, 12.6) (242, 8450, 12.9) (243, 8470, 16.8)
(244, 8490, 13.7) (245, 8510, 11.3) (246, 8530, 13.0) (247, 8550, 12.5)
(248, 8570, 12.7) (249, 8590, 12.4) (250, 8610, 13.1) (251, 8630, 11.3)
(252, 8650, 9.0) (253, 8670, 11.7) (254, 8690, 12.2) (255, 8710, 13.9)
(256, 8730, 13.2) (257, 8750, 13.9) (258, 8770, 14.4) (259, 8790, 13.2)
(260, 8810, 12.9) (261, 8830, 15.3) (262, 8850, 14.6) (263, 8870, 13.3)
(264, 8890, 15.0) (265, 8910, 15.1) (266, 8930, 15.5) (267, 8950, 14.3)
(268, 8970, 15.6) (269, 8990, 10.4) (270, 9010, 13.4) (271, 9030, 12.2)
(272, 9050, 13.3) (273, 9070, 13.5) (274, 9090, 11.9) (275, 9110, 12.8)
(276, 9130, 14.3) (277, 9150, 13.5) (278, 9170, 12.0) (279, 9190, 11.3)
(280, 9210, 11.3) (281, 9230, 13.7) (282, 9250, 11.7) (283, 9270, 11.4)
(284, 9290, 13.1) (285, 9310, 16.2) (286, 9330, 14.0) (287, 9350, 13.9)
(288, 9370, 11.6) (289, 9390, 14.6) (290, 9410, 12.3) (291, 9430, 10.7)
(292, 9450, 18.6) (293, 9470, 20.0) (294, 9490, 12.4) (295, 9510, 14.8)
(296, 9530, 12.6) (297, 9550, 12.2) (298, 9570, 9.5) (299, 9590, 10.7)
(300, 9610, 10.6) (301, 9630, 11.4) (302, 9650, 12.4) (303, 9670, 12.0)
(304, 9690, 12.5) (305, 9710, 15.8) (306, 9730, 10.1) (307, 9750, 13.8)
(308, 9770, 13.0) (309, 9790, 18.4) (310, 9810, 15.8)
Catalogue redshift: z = 0.85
